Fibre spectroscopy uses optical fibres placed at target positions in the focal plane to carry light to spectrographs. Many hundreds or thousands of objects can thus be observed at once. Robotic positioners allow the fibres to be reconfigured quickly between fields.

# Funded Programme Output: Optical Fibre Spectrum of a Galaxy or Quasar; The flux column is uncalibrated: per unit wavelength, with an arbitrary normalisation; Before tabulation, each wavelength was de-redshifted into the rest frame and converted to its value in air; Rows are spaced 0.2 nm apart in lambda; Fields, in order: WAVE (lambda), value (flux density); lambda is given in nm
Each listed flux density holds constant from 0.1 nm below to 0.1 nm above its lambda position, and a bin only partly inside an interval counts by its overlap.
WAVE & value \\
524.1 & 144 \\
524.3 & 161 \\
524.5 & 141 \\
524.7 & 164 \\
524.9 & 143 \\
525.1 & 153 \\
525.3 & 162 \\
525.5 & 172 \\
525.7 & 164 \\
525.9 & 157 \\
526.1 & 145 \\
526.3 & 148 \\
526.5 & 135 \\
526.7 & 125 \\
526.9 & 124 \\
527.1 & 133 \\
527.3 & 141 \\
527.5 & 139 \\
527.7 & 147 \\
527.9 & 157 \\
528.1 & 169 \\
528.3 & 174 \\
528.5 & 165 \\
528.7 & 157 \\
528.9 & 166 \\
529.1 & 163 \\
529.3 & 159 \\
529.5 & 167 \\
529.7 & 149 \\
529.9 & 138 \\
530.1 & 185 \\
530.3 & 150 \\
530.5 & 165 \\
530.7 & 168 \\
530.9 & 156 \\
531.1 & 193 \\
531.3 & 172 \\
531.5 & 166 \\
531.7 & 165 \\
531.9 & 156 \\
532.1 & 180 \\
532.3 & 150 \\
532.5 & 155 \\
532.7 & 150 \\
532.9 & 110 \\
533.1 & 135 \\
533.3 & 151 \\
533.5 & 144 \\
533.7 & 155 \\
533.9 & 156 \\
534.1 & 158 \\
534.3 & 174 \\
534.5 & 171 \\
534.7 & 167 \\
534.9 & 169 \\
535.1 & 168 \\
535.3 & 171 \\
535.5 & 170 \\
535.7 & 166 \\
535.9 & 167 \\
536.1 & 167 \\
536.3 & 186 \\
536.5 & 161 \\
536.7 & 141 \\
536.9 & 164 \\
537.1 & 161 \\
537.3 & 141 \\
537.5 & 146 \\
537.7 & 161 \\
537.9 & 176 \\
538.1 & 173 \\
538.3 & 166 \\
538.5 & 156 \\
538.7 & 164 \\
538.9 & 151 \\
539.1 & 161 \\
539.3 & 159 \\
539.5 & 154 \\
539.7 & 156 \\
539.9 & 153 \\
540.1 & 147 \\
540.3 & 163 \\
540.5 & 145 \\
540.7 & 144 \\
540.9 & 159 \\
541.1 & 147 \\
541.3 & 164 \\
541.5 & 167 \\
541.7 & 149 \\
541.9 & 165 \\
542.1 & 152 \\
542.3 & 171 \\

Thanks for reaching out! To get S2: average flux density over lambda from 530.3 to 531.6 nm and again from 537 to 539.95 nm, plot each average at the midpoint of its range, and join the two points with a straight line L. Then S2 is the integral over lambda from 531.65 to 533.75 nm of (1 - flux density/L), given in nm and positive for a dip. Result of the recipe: 0.210 nm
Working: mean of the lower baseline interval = 168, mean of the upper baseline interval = 159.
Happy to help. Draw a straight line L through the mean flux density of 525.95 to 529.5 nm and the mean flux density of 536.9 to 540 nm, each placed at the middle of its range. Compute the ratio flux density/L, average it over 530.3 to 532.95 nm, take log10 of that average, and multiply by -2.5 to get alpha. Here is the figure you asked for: -0.05 mag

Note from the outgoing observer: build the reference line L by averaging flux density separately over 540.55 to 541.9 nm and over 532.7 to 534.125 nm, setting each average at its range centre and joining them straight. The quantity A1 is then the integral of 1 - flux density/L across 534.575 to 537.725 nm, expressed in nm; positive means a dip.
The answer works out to -0.32 nm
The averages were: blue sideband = 144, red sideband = 155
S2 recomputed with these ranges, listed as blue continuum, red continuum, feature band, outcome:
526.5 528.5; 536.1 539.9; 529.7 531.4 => -0.17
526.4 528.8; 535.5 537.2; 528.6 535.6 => -0.19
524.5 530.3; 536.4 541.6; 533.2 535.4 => -0.09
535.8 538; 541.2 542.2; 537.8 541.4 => 0.05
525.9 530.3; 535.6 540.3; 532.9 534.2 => 0.08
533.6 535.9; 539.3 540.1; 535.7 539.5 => -0.05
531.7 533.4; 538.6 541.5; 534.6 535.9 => -0.15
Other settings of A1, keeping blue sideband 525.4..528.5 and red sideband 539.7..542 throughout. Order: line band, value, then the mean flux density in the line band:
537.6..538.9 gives -0.093 nm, 165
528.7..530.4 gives -0.104 nm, 159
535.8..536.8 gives -0.074 nm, 164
